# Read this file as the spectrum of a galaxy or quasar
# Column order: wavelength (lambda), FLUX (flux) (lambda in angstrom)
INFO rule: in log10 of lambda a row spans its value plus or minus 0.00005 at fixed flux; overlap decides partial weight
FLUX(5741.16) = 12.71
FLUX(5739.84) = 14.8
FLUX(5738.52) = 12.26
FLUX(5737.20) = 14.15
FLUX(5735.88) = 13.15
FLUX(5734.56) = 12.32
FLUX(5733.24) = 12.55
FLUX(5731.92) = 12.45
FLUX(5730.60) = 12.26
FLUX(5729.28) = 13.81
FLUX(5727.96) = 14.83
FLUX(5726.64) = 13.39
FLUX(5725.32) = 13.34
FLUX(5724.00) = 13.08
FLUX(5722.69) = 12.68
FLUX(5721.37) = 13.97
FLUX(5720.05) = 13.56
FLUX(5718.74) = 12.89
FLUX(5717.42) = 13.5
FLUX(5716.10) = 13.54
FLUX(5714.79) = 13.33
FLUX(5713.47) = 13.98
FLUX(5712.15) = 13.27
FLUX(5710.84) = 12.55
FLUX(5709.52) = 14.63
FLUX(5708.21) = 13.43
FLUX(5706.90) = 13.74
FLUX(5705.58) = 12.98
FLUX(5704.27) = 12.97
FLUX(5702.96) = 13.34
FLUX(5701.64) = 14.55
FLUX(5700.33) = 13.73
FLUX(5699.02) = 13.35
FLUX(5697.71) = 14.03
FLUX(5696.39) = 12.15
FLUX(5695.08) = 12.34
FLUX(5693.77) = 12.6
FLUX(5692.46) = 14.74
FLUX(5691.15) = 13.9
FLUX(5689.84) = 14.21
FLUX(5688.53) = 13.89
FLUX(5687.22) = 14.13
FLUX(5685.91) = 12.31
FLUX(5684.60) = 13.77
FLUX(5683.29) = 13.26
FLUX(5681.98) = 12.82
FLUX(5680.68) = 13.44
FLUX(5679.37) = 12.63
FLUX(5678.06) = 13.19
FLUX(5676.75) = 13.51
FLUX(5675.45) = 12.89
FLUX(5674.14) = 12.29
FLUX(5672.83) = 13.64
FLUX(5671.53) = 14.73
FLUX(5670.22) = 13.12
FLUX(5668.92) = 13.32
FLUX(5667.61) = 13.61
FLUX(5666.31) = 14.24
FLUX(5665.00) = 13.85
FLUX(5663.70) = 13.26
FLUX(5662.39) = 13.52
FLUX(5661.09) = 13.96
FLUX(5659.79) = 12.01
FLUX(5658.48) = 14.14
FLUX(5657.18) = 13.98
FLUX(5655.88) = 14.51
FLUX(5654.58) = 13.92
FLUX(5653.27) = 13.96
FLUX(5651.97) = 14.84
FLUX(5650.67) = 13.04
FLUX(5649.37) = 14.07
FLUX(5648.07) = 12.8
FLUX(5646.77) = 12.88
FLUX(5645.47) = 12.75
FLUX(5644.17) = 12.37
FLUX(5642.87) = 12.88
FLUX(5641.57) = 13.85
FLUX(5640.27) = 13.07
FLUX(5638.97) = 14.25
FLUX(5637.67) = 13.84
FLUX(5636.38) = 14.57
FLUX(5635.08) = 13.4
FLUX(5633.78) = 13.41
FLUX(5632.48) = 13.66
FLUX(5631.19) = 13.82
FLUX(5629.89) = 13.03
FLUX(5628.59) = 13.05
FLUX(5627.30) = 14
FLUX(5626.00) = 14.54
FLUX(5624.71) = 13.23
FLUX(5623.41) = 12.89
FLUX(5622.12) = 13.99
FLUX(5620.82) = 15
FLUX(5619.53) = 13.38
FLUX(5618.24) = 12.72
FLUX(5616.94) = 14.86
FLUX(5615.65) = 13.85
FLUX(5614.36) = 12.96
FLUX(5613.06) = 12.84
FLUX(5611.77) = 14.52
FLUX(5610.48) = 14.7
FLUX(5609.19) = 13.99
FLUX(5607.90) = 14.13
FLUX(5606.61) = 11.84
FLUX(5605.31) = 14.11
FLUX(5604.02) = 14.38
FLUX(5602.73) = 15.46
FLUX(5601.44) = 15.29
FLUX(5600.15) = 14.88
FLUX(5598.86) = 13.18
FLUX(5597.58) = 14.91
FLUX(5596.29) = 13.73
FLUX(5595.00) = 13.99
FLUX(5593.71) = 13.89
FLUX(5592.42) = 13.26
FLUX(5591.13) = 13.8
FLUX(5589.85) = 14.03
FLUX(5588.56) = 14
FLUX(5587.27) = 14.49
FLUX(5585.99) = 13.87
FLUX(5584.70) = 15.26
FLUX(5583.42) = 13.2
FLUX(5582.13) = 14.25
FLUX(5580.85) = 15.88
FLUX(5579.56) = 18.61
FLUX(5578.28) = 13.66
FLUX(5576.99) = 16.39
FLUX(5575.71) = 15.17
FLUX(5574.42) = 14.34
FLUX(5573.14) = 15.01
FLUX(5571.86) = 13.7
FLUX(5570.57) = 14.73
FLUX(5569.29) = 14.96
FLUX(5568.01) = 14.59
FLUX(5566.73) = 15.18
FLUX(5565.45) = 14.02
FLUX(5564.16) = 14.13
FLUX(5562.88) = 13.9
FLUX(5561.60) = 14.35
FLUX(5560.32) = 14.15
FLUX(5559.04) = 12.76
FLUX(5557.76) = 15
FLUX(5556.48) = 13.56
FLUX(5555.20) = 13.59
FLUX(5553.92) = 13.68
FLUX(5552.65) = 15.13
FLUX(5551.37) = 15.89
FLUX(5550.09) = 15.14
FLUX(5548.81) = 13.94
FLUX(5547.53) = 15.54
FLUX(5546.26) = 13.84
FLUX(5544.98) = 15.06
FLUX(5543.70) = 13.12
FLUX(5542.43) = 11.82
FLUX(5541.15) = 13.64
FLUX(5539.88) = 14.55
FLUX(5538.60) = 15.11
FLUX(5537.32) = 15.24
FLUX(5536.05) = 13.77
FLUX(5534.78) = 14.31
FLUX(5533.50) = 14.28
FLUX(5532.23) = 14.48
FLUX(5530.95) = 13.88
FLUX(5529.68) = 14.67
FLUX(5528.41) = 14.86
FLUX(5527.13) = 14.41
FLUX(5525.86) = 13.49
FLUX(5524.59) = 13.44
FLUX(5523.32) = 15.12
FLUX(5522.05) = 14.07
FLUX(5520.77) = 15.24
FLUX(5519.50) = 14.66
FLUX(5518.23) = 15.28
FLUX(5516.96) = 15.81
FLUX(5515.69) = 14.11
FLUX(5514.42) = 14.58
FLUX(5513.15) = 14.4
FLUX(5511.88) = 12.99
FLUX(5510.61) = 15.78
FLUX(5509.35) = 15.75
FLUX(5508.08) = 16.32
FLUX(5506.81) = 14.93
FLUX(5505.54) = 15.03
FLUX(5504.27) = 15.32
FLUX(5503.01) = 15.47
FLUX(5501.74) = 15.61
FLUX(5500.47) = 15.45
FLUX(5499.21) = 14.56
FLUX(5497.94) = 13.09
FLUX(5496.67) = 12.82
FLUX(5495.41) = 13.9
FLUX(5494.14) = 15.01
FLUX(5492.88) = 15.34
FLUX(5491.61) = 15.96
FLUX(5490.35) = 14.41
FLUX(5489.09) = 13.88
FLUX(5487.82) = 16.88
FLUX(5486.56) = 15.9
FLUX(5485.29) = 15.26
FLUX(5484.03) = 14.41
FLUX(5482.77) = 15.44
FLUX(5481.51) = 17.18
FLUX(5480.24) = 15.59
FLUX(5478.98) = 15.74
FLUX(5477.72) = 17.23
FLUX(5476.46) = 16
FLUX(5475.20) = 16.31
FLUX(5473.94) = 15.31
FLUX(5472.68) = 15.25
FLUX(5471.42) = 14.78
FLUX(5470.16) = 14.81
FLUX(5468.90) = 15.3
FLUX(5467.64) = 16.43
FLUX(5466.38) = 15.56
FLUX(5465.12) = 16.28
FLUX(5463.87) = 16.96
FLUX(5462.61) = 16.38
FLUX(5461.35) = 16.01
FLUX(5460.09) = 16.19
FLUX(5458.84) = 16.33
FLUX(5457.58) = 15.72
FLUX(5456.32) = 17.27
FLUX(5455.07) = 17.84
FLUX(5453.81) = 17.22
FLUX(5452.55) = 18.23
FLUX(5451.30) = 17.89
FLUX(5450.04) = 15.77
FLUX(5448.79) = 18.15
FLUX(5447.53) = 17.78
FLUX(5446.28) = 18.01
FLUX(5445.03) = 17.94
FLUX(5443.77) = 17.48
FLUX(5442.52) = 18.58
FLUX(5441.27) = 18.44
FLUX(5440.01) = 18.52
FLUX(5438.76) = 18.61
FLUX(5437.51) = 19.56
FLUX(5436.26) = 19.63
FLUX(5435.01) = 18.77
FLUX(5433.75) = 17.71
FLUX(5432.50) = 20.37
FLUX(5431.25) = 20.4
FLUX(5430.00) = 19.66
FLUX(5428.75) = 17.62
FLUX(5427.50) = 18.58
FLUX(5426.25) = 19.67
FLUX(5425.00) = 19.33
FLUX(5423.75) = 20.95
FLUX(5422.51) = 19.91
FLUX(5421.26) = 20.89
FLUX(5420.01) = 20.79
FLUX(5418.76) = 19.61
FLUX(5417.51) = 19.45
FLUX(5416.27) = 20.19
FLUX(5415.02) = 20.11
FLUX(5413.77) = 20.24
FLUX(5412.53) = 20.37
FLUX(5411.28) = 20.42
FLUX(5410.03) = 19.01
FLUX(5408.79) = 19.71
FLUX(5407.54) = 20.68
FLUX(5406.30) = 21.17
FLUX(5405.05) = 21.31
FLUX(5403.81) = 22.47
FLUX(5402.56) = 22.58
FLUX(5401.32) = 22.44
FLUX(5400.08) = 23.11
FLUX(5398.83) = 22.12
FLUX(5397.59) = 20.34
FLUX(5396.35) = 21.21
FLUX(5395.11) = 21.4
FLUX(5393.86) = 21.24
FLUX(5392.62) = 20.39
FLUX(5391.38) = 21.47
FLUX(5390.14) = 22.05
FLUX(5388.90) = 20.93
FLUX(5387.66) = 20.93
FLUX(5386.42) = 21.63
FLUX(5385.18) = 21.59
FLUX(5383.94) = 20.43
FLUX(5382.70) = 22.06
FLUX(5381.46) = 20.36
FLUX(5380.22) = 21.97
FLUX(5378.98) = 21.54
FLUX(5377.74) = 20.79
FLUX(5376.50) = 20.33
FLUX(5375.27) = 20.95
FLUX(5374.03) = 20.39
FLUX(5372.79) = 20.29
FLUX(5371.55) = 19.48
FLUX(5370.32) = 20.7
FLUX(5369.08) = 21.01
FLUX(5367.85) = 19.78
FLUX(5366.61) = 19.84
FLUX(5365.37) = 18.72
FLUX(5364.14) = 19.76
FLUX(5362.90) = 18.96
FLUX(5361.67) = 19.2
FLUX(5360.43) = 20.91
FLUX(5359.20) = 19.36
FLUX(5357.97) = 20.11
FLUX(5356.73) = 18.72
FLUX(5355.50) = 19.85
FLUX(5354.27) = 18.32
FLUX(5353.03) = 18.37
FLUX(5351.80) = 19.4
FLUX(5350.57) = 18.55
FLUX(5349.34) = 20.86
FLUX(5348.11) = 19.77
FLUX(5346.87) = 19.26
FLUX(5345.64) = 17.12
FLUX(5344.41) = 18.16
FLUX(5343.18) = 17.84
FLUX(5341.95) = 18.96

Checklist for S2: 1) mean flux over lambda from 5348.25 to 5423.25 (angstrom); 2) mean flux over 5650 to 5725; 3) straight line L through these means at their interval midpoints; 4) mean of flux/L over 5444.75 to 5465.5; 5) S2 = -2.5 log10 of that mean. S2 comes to 0.11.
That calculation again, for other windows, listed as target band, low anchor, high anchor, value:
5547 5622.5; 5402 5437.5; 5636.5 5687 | 0.09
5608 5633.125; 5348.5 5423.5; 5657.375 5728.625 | 0.10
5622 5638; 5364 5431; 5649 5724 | 0.10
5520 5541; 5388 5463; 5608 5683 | 0.16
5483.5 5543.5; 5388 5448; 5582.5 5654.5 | 0.17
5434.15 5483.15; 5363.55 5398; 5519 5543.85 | 0.03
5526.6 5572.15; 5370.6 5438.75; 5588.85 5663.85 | 0.13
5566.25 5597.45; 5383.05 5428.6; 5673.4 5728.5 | 0.13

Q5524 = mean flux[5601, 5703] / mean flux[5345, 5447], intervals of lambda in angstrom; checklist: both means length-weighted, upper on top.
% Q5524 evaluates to 0.68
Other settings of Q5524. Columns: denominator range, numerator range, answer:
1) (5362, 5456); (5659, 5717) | 0.67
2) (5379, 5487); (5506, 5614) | 0.77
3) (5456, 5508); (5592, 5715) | 0.88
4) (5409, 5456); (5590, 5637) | 0.73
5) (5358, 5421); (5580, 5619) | 0.68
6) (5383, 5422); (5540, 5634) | 0.68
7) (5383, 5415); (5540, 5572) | 0.67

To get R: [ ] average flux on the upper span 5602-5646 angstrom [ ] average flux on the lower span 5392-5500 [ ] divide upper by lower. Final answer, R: 0.8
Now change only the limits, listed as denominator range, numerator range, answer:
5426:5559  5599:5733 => 0.86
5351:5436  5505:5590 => 0.71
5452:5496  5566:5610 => 0.91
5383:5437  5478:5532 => 0.73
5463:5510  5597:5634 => 0.90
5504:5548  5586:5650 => 0.95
